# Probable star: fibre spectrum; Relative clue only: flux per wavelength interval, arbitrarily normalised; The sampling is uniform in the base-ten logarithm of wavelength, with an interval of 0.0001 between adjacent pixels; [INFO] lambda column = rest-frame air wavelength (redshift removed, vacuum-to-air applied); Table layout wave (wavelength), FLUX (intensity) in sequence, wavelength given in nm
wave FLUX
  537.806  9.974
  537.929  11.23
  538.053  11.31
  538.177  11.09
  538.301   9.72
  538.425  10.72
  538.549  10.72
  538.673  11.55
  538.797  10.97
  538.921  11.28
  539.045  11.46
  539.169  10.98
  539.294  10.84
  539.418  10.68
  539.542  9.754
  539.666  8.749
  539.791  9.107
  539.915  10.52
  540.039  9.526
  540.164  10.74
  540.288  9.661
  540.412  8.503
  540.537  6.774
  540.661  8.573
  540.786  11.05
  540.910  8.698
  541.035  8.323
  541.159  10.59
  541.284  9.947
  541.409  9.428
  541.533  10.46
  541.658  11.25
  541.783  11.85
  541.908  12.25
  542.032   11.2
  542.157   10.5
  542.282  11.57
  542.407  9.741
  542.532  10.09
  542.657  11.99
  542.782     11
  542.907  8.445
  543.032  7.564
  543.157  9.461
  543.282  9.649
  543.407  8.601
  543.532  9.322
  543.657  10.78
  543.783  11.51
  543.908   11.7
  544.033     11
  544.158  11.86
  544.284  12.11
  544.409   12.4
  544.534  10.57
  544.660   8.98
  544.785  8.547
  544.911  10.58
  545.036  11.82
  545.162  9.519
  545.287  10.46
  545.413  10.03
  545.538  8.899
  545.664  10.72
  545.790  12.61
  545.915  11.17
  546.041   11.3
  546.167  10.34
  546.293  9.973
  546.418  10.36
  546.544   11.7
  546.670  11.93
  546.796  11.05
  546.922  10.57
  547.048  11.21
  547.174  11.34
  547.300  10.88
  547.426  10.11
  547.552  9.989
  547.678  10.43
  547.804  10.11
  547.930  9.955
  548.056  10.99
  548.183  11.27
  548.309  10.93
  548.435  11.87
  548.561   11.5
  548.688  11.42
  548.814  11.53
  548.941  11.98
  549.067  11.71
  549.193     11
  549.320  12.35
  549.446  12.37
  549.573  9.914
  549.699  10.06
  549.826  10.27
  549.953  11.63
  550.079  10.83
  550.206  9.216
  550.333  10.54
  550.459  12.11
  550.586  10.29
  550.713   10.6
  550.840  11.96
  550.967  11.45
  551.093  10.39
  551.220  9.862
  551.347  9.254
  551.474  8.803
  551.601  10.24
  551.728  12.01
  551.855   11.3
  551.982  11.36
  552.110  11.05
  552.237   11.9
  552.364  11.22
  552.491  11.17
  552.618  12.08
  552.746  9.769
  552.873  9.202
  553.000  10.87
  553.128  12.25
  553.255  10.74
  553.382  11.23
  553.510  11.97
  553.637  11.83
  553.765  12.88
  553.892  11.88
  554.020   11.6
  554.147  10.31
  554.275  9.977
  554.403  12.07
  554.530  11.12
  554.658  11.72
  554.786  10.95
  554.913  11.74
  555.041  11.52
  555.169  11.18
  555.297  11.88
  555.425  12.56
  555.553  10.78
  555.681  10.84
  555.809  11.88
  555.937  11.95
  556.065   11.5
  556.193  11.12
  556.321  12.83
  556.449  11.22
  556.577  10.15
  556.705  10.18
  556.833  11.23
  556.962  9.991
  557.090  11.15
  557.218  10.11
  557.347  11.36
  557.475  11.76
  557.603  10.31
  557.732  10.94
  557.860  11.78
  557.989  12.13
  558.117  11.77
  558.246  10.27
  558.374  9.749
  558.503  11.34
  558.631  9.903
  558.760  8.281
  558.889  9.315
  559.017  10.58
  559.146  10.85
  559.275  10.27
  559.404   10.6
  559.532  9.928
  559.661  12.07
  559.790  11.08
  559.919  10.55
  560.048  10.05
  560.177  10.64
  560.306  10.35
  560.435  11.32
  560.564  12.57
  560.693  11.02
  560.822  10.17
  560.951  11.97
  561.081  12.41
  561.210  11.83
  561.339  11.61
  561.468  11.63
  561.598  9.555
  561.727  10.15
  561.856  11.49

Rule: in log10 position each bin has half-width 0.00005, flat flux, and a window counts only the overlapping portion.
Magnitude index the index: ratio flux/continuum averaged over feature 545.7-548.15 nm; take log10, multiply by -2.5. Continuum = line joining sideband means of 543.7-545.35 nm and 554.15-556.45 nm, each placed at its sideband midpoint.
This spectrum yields 0.01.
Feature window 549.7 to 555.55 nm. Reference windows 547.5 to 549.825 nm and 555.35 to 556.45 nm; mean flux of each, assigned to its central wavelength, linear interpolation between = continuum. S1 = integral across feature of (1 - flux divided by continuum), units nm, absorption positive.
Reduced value 0.164 nm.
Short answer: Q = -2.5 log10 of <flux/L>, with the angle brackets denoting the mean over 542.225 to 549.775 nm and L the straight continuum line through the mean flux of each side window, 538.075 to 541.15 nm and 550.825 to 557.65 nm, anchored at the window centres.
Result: -0.02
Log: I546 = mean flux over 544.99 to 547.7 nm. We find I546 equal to 10.7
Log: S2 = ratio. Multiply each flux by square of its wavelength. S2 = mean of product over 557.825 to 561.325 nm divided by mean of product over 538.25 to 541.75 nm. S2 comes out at 1.16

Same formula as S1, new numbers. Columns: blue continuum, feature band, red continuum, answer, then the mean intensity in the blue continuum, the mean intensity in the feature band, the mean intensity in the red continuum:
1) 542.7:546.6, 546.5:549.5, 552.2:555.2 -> -0.12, 10.4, 11.2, 11.3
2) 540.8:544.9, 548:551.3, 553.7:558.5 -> -0.08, 10.4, 11.1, 11.3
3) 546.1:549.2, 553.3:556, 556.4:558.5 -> -0.15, 11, 11.5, 10.9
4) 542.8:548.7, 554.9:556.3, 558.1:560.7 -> -0.13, 10.6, 11.6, 10.6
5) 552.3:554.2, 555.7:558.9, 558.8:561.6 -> 0.05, 11.3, 10.9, 10.9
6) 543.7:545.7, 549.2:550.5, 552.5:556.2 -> 0.01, 10.7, 10.9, 11.4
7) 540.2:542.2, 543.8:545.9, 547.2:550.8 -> -0.07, 9.95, 10.8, 10.9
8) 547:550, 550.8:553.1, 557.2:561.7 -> 0.04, 11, 10.8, 10.9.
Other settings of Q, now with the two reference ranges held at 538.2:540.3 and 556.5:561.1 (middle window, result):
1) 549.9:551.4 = -0.01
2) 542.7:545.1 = 0.02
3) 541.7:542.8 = -0.06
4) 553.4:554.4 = -0.08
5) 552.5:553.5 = -0.03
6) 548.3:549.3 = -0.09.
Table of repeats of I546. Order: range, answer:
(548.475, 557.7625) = 11.1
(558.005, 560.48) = 10.5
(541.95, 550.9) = 10.7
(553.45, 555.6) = 11.5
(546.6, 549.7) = 11.1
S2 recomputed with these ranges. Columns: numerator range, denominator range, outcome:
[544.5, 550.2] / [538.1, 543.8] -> 1.09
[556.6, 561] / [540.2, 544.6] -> 1.11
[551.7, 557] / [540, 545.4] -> 1.16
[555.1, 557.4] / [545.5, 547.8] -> 1.07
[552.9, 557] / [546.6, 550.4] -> 1.06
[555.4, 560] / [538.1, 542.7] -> 1.13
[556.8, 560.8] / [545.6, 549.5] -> 1.01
